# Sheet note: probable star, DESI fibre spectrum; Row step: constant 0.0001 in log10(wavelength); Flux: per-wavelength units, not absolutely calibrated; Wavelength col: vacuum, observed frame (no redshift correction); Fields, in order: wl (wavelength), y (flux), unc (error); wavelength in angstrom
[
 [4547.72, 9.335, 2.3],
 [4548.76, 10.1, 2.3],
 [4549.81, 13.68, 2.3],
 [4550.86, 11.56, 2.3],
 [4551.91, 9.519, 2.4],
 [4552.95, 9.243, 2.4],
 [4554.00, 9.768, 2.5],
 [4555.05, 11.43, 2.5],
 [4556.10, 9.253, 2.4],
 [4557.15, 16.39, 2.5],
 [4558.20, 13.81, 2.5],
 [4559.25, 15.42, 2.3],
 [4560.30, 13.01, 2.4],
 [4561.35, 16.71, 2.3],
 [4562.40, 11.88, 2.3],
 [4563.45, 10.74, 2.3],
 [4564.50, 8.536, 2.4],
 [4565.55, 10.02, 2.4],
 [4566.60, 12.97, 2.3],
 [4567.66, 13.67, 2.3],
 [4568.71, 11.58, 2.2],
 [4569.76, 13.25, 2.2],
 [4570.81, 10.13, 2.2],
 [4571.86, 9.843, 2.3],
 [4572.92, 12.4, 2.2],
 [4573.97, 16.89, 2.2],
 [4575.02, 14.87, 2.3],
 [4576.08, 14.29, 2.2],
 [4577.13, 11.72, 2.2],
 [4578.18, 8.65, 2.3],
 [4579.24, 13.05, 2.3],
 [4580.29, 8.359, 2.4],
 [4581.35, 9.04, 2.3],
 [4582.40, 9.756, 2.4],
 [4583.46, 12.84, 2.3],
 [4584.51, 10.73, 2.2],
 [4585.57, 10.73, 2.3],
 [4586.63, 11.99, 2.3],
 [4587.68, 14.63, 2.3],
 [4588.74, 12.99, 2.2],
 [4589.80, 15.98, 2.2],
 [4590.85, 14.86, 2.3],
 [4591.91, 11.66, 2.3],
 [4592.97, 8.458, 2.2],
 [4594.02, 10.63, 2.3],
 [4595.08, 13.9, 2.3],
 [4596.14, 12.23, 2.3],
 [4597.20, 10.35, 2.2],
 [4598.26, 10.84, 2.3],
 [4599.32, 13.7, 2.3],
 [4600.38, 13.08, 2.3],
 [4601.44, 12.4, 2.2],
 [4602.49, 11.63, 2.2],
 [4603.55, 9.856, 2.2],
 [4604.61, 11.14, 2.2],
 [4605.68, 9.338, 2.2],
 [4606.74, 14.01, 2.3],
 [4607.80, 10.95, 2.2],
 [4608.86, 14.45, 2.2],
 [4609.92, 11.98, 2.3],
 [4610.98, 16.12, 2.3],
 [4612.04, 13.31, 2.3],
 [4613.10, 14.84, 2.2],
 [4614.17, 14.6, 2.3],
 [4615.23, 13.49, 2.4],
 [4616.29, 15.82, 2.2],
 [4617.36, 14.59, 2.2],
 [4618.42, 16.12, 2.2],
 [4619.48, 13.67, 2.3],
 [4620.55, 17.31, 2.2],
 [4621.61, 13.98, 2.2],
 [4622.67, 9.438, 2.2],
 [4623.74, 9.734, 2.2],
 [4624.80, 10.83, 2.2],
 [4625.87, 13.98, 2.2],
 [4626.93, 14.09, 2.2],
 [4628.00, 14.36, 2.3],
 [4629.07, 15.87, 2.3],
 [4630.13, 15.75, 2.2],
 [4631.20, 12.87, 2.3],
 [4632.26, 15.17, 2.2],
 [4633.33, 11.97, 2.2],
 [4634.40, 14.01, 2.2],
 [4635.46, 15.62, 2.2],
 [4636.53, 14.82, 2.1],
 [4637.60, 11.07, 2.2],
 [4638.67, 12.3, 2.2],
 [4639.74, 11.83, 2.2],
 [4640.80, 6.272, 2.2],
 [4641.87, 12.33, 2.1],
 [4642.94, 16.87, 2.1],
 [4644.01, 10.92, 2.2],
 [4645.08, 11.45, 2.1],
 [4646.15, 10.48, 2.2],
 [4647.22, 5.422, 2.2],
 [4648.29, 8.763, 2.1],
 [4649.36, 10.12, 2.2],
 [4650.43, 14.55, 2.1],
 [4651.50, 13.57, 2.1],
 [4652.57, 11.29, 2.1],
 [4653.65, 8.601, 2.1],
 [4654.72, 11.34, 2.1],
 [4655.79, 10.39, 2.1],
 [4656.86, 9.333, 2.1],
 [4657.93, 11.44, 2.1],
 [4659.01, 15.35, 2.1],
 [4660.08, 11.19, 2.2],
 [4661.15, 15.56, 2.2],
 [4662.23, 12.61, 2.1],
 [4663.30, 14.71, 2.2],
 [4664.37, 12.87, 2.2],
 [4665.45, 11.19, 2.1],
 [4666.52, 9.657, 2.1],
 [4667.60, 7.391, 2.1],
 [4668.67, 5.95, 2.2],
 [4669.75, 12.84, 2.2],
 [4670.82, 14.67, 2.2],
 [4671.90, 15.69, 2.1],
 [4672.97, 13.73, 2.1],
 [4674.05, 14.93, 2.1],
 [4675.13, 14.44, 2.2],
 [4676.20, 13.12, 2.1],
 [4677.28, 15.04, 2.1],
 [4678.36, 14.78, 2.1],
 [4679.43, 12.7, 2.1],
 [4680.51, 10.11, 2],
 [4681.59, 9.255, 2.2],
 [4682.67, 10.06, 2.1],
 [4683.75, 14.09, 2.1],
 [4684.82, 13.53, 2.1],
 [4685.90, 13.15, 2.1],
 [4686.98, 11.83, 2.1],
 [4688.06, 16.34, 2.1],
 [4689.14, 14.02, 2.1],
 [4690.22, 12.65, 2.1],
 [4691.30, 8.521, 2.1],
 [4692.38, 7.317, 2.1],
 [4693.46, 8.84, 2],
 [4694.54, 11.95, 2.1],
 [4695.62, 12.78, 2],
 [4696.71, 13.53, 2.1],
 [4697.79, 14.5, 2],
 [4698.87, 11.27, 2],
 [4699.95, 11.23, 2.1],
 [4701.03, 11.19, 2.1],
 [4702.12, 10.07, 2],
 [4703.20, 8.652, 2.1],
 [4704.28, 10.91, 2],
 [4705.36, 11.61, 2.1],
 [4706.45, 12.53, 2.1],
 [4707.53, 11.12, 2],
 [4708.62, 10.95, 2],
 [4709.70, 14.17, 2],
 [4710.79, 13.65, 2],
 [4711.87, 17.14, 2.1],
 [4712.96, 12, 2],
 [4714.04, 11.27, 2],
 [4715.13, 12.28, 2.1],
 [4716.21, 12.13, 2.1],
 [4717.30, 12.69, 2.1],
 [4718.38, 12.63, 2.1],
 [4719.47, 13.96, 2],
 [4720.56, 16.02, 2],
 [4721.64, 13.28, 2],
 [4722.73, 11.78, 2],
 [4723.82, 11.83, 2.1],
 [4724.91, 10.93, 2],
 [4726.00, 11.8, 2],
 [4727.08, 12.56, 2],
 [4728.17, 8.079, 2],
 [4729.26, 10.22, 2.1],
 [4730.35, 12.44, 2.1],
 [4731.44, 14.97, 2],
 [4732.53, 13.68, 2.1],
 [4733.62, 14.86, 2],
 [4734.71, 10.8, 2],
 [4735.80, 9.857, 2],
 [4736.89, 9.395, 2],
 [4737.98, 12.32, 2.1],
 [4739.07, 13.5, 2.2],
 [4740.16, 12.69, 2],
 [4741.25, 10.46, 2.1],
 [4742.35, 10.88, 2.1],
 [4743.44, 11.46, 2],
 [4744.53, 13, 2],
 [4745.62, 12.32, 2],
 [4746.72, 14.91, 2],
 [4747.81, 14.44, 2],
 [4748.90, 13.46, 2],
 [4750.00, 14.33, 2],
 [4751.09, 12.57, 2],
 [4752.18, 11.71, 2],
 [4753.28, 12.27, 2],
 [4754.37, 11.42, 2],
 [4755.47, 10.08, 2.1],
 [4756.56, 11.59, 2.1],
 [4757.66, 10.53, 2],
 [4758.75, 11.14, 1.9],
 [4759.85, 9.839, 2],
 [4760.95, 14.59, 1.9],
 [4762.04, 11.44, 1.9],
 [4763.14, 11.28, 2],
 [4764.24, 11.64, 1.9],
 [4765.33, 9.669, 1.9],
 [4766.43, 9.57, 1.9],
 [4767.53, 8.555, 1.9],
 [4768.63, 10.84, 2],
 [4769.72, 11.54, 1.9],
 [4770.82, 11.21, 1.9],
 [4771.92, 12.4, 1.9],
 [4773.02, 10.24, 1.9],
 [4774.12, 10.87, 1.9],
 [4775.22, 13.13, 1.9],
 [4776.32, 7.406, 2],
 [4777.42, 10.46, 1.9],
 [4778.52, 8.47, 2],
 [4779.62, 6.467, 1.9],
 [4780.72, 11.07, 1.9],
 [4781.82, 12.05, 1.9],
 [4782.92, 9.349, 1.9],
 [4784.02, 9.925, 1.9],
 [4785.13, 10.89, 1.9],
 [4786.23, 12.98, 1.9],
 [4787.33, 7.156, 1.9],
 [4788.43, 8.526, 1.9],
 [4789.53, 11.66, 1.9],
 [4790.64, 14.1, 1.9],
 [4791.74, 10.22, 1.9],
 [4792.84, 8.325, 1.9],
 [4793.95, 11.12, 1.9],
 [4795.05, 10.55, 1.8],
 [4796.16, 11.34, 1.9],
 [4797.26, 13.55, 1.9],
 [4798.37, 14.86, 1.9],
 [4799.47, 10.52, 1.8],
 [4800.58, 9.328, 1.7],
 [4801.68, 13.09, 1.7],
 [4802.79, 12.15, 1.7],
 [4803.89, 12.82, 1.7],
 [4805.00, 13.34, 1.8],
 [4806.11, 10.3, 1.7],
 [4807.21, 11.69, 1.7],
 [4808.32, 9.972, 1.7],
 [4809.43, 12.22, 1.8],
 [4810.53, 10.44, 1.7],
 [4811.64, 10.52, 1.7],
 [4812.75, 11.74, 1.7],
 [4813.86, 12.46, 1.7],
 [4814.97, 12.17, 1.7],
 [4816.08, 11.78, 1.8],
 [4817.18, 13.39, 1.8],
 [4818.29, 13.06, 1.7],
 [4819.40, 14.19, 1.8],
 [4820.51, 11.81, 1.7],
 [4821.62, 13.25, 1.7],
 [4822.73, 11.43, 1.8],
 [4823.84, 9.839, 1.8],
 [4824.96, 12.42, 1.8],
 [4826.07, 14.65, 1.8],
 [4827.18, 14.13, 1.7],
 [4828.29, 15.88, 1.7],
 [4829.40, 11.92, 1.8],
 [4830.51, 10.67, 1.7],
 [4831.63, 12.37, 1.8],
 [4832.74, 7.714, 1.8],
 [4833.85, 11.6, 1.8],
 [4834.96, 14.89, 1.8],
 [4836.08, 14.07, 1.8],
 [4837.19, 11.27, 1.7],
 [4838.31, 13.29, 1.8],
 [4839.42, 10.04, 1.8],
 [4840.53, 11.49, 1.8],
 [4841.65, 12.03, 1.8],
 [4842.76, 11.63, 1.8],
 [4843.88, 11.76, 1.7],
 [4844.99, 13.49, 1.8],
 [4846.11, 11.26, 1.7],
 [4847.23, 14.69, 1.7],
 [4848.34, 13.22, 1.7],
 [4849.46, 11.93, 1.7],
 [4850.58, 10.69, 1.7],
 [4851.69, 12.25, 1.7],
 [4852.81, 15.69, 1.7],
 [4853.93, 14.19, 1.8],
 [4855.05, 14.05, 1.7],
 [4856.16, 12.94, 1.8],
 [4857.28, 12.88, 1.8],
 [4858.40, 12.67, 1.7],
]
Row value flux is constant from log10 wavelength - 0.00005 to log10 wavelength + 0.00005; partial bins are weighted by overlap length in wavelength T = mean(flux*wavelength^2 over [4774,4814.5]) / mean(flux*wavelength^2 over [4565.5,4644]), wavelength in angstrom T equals 0.9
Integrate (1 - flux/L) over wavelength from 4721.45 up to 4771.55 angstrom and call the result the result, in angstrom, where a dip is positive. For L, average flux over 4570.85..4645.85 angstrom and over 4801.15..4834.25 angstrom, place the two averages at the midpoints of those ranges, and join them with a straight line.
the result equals 2.2 angstrom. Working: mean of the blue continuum 12.7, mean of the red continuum 12.1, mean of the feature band 11.8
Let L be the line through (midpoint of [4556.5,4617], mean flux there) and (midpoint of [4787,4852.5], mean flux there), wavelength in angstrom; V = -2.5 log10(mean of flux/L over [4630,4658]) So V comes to 0.05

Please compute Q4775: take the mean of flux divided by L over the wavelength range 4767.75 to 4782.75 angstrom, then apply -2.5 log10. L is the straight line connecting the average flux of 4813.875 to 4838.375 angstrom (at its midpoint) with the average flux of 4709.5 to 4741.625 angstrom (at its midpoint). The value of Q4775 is 0.20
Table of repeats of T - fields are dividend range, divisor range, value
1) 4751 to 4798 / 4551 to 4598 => 0.98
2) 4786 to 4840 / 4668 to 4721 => 1.01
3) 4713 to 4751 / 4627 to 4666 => 1.04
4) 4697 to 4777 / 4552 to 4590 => 1.06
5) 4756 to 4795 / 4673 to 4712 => 0.89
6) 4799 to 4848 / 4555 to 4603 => 1.10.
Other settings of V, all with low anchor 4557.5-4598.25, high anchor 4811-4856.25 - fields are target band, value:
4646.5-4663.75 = 0.07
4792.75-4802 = 0.08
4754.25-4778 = 0.14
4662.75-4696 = 0.01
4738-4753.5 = -0.03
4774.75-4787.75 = 0.24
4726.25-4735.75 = 0.03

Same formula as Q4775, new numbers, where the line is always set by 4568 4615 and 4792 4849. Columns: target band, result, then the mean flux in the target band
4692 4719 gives 0.02 mag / 11.9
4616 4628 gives -0.11 mag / 13.6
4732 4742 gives 0.02 mag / 11.9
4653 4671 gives 0.07 mag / 11.4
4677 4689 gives -0.05 mag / 12.8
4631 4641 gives -0.05 mag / 12.8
